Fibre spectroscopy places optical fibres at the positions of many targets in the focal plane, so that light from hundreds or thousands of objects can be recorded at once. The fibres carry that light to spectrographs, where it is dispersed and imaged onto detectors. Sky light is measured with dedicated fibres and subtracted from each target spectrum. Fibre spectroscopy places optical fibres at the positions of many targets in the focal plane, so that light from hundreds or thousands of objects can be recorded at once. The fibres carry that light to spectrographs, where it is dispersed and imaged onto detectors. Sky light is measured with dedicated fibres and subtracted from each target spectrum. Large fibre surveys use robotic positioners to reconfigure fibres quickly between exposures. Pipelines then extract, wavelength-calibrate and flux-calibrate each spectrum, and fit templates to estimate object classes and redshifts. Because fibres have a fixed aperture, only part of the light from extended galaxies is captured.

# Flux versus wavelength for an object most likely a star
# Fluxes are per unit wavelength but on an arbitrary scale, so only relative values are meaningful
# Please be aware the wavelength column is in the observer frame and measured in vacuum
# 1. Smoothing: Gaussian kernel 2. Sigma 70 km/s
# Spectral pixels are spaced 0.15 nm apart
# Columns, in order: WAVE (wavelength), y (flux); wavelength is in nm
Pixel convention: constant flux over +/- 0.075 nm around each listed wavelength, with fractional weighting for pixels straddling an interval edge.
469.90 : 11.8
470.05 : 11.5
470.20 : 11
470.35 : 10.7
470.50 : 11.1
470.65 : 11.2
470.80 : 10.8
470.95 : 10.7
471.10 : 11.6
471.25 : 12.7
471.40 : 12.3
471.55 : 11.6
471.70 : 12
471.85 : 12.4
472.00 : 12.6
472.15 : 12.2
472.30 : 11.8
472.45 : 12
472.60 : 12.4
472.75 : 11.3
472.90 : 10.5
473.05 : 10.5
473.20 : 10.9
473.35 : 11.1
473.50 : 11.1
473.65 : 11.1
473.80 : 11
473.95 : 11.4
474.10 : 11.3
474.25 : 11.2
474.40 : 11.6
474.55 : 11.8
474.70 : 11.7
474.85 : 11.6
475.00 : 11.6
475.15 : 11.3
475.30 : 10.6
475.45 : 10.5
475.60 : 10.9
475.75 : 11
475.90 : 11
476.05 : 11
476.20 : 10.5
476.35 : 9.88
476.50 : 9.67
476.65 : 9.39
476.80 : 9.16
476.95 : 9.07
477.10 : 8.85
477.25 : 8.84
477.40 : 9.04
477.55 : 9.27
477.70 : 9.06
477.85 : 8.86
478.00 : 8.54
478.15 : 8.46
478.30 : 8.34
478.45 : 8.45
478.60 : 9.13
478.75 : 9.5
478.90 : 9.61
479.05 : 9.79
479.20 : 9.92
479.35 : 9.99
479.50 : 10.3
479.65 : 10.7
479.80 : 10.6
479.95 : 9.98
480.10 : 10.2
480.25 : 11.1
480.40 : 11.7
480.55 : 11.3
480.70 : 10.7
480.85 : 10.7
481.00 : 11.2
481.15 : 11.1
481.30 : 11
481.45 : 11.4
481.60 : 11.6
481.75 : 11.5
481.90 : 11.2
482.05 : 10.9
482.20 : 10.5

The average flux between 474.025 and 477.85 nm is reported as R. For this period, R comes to 10.4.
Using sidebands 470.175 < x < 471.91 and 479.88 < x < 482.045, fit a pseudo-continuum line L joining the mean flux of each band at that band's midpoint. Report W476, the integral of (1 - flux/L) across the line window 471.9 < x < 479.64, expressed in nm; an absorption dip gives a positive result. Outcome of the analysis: 0.607 nm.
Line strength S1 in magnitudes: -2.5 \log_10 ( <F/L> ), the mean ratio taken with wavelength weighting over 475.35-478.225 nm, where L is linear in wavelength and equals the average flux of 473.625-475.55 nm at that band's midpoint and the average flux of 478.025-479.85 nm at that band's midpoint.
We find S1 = 0.084 mag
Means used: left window 11.3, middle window 9.64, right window 9.52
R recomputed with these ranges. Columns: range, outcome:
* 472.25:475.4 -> 11.3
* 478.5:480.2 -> 9.97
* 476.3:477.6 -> 9.23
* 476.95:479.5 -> 9.14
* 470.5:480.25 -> 10.6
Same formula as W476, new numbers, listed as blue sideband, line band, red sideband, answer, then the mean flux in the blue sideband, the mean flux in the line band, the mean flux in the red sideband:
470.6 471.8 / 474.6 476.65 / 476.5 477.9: -0.22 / 11.6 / 10.8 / 9.1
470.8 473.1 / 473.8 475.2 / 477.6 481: -0.05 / 11.8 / 11.5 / 9.89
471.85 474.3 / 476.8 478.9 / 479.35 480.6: 0.38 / 11.4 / 8.91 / 10.7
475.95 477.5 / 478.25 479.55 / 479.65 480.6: 0.11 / 9.56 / 9.45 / 10.8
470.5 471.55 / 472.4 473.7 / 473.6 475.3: 0.03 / 11.5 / 11.2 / 11.4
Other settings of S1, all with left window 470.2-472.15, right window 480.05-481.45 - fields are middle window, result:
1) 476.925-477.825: 0.24 mag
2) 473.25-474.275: 0.03 mag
